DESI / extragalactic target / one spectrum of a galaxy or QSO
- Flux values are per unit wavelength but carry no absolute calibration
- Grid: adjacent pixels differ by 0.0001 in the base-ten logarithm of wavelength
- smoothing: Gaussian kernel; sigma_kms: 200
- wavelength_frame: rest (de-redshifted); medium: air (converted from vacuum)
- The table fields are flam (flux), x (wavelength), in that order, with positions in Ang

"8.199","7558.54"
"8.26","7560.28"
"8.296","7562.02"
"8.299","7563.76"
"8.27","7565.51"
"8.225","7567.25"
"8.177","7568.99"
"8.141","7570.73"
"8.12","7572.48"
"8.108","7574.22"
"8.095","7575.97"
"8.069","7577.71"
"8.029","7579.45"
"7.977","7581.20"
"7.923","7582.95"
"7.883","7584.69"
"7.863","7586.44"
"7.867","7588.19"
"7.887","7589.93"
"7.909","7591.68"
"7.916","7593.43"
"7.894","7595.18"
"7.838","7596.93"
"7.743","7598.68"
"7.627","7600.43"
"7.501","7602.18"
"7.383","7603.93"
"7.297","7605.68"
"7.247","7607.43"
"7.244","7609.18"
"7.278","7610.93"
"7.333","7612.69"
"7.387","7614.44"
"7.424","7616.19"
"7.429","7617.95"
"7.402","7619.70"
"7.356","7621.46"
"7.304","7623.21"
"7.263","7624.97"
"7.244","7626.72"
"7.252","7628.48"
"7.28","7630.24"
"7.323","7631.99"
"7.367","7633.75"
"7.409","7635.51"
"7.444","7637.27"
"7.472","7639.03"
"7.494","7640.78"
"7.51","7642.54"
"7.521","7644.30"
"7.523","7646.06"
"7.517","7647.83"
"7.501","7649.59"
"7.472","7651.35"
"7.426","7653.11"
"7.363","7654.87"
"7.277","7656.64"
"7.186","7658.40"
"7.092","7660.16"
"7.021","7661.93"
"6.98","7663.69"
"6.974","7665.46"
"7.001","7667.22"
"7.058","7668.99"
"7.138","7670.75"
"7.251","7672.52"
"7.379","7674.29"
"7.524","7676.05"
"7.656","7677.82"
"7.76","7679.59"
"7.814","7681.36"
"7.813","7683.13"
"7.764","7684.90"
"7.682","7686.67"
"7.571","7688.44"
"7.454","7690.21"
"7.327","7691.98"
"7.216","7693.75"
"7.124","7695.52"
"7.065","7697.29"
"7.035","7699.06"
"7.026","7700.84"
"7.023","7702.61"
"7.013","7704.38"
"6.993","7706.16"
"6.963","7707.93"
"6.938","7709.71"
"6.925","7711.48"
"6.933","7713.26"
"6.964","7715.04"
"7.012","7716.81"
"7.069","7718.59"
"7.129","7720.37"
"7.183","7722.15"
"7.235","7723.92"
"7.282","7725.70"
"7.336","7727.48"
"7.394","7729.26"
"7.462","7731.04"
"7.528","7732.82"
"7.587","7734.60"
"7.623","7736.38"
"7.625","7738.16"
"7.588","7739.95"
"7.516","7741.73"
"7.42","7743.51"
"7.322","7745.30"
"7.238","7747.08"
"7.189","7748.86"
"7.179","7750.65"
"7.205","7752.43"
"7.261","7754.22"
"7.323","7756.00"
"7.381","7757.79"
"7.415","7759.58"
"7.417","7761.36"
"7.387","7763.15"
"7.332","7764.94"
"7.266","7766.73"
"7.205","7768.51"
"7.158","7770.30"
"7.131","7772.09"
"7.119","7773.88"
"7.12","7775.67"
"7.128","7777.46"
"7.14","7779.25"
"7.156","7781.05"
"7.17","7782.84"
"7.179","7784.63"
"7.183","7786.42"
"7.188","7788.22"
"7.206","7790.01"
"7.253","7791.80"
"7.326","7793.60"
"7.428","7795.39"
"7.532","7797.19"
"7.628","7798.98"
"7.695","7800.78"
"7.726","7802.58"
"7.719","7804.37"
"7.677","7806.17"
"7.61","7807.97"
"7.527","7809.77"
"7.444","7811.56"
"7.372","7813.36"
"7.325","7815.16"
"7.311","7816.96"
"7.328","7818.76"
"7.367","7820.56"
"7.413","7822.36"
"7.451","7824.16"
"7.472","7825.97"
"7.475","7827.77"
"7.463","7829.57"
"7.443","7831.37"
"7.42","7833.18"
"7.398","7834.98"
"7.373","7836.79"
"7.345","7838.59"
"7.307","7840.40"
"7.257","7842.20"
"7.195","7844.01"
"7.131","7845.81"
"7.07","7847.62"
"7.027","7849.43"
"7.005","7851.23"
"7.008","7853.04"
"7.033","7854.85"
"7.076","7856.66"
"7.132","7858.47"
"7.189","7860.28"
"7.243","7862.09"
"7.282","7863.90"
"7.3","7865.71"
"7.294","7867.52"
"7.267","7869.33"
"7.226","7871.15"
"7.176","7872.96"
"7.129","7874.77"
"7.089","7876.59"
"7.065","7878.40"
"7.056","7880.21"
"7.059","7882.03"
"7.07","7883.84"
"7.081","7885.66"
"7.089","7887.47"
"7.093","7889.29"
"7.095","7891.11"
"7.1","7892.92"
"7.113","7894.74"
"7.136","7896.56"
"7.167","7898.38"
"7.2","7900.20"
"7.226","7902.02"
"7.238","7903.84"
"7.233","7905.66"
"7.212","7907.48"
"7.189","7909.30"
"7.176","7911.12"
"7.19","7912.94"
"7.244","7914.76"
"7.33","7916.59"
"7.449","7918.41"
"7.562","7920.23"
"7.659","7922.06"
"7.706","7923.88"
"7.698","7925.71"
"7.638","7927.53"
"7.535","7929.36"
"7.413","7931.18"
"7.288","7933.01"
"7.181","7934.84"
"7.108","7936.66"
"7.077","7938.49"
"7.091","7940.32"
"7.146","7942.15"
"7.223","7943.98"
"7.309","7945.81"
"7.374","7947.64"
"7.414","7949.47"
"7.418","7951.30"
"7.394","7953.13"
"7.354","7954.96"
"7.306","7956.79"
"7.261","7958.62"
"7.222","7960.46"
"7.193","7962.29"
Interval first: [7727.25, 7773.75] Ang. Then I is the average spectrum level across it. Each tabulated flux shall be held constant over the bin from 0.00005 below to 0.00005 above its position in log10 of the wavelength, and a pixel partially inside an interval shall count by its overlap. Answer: 7.36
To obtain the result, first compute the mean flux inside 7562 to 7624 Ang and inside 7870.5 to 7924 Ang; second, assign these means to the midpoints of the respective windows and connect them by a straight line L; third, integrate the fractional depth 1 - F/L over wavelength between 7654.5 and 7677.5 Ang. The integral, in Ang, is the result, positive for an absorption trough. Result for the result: 1.4 Ang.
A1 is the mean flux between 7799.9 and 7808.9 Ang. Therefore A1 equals 7.68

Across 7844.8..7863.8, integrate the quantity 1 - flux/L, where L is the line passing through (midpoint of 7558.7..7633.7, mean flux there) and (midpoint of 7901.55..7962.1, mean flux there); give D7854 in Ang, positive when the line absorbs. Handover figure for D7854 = 0.8 Ang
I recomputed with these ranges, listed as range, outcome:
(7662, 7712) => 7.27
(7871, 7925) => 7.21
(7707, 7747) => 7.27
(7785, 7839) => 7.44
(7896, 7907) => 7.2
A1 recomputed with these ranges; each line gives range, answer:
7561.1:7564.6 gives 8.3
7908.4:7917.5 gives 7.23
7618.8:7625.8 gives 7.33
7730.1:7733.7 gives 7.49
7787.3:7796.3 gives 7.28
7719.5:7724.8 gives 7.19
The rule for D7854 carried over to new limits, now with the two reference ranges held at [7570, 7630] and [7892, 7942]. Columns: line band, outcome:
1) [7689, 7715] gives 1.58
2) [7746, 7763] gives 0.42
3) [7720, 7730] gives 0.33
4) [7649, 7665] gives 0.72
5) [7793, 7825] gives -0.33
